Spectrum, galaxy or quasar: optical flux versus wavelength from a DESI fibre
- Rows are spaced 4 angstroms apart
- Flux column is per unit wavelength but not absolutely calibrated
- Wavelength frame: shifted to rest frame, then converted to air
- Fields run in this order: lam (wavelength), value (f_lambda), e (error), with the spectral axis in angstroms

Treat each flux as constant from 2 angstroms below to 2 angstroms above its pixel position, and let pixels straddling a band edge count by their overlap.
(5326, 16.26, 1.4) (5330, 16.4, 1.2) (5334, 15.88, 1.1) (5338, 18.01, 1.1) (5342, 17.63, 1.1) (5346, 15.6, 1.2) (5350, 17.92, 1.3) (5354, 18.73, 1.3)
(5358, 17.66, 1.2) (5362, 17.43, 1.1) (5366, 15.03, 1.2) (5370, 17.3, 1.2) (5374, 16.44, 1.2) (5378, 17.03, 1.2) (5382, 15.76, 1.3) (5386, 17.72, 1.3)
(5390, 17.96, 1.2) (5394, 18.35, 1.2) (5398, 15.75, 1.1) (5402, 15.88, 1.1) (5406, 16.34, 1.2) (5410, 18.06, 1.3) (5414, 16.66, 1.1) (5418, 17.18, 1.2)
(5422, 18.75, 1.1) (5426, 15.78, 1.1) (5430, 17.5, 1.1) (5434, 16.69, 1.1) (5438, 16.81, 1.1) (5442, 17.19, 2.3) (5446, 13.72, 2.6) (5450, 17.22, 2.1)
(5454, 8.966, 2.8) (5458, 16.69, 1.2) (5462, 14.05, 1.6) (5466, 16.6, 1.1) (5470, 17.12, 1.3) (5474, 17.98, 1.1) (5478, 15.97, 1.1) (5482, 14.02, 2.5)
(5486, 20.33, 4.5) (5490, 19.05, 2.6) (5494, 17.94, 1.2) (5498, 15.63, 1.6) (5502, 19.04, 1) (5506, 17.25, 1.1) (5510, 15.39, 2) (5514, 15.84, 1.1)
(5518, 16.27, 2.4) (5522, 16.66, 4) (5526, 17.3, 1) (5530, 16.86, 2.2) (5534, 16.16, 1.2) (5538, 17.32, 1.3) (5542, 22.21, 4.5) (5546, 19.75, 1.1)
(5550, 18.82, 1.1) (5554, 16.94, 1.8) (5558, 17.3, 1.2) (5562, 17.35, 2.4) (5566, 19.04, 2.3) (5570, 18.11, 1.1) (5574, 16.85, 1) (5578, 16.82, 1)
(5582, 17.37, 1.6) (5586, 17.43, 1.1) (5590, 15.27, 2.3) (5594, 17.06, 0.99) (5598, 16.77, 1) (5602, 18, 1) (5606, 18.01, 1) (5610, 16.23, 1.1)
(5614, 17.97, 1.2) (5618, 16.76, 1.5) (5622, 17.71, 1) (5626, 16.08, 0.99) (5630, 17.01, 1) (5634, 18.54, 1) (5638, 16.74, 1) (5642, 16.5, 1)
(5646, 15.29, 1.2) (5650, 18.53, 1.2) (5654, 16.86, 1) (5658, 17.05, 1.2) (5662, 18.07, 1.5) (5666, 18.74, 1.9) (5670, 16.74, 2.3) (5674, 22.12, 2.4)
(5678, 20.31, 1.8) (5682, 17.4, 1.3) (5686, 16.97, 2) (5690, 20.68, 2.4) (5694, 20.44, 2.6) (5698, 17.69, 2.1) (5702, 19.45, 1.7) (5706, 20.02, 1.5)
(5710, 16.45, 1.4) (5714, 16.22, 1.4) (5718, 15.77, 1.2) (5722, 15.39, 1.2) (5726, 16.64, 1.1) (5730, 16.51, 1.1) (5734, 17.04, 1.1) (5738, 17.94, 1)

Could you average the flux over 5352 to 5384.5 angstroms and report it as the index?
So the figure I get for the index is 16.9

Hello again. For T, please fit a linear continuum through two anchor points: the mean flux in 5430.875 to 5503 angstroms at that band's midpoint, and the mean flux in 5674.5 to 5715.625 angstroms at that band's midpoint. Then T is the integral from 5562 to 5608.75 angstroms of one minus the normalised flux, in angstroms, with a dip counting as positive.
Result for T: 0.7 angstroms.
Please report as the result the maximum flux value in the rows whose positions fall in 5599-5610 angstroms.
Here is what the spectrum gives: 18.01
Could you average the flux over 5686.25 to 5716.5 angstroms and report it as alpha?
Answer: 18.6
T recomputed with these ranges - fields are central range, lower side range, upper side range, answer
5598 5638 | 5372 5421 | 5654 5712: 2.1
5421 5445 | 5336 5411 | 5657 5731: 0.5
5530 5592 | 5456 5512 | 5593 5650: -2.6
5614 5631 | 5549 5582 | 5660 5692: 1.2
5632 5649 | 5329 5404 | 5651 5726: 1.0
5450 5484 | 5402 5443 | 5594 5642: 3.5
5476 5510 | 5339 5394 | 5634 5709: 0.7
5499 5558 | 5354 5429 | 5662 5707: 1.5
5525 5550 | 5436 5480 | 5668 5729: -2.8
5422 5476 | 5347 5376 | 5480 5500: 4.2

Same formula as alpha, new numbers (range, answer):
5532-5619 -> 17.6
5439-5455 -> 14.8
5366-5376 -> 16.5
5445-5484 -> 15.3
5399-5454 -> 16.5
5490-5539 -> 16.9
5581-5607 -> 17.1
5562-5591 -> 17.3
